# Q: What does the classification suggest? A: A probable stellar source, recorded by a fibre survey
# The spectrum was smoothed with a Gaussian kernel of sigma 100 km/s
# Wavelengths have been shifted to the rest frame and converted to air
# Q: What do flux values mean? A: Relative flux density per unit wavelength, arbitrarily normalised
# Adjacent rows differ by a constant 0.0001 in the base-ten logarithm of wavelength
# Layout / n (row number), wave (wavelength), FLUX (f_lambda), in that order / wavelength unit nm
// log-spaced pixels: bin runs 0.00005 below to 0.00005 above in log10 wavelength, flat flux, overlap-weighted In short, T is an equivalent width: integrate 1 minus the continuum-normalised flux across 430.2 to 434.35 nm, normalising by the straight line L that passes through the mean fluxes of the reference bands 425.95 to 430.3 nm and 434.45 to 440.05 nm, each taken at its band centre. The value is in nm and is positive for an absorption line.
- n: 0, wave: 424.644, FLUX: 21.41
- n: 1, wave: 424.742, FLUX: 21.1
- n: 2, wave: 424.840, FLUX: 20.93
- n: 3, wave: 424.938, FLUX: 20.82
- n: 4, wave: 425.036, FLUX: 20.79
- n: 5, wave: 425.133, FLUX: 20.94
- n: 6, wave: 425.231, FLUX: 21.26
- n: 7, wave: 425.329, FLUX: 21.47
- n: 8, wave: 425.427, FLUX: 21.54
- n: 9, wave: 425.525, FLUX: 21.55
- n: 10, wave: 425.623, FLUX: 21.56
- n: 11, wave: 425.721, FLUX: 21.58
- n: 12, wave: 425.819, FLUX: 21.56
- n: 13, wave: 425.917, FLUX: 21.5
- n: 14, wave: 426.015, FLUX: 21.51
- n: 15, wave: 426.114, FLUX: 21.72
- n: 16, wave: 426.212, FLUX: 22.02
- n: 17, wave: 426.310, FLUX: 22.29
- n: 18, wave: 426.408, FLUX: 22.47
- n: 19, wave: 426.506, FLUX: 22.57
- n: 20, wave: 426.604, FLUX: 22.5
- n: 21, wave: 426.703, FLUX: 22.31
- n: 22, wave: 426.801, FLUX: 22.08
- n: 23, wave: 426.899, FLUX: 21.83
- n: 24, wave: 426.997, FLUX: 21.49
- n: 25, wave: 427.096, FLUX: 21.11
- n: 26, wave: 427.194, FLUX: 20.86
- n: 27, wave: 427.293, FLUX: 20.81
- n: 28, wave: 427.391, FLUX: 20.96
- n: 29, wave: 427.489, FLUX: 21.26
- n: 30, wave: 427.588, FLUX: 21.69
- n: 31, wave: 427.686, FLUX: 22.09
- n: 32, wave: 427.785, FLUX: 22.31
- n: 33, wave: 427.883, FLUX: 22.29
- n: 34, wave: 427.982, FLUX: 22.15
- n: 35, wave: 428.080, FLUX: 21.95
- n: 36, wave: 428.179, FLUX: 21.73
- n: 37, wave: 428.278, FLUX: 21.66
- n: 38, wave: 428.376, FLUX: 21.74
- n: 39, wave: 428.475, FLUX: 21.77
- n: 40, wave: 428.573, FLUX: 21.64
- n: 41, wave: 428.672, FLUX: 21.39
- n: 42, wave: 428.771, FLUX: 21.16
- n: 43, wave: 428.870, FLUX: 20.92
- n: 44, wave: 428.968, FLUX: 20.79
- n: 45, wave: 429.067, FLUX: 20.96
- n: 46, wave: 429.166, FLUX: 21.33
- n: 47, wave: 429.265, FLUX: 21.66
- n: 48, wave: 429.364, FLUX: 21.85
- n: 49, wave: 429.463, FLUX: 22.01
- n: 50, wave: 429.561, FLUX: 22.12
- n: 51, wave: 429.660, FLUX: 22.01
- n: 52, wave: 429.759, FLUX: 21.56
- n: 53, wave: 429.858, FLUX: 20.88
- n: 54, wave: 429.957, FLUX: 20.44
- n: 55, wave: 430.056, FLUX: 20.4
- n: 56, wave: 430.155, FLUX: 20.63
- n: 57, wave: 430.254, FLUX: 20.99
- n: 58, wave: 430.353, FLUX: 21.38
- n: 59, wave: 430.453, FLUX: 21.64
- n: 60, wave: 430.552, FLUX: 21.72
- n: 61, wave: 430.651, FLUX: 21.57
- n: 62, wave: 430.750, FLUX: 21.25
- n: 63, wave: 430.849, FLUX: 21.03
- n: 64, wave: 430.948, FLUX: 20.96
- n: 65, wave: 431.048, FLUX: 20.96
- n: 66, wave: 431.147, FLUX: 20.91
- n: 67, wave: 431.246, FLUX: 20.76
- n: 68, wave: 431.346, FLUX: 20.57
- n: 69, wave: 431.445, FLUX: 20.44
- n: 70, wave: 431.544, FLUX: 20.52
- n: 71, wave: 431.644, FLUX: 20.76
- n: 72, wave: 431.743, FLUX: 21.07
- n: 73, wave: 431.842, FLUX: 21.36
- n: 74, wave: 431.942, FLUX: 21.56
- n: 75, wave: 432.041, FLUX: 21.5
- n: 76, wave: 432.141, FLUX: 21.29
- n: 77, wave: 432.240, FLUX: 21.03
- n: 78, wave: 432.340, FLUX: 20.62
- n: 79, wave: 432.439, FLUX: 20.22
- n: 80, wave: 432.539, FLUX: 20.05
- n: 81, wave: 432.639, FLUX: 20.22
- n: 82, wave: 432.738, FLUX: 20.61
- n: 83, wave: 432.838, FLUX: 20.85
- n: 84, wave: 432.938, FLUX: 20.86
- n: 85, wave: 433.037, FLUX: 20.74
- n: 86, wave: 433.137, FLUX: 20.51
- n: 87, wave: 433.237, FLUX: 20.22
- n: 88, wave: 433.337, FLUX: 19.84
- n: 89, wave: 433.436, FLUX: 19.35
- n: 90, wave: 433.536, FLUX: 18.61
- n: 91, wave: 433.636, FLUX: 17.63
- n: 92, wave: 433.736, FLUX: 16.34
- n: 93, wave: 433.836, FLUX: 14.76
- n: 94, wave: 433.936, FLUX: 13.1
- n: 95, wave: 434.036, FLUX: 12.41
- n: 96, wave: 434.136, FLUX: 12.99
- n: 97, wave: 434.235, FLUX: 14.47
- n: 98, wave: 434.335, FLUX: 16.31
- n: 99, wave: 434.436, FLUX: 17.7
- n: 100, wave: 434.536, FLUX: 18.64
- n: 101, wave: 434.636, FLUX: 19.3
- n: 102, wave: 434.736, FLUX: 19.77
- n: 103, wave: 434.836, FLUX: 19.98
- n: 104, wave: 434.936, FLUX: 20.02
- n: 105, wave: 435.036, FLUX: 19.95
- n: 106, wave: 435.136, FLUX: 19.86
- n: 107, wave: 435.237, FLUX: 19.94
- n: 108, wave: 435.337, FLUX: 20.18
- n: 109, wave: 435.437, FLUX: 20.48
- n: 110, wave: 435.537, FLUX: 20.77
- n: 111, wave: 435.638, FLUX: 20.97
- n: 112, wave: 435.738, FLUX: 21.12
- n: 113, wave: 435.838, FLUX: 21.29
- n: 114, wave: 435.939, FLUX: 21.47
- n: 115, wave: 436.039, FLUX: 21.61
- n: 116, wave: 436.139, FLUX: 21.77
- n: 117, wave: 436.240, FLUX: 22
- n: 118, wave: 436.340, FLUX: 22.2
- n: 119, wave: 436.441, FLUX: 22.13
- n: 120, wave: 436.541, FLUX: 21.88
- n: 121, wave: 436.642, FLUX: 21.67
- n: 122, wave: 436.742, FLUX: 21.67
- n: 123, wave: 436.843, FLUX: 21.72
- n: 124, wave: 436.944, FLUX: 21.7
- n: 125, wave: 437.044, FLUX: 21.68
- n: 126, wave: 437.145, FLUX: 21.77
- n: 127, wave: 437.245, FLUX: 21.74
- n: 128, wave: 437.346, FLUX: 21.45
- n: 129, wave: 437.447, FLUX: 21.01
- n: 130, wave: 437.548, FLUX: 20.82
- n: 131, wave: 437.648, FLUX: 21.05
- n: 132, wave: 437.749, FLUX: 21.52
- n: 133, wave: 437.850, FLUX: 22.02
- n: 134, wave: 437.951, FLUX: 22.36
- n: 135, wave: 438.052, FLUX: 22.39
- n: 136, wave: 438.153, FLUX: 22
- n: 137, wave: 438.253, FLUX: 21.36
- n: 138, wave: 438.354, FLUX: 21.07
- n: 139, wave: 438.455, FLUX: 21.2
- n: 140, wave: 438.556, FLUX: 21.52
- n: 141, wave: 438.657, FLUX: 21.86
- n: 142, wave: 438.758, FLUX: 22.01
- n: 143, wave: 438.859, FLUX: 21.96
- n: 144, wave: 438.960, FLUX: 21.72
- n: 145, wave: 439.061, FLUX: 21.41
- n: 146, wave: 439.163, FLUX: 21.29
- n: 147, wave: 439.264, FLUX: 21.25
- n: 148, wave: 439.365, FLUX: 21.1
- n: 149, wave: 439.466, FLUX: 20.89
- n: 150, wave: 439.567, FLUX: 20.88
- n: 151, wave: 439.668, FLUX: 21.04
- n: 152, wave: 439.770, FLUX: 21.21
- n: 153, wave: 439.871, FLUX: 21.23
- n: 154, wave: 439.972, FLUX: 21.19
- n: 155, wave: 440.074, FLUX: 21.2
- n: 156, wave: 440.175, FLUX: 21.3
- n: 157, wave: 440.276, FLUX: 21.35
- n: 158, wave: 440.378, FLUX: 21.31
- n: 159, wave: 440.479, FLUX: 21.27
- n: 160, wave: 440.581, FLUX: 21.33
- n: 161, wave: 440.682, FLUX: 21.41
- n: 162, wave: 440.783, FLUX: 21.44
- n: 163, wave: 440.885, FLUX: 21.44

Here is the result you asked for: 0.34 nm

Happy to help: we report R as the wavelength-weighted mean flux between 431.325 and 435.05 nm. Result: 19.1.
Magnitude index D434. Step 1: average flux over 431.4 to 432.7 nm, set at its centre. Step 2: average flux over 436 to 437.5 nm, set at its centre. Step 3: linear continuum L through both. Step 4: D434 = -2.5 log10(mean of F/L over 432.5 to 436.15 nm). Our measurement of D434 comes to 0.12 mag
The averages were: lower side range 20.8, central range 19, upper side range 21.7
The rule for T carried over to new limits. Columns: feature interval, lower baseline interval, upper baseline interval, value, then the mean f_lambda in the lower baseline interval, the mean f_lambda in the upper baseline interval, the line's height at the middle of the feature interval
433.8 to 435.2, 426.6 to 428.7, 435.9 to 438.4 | 0.29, 21.7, 21.7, 21.7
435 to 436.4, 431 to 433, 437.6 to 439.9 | 0.01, 20.8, 21.5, 21.2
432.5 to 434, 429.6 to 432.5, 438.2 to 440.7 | 0.16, 21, 21.3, 21.1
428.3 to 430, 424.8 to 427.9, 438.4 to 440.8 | 0.01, 21.6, 21.3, 21.6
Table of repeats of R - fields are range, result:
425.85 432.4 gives 21.4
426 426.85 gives 22.2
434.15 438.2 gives 20.7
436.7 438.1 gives 21.6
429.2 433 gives 21.1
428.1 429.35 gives 21.4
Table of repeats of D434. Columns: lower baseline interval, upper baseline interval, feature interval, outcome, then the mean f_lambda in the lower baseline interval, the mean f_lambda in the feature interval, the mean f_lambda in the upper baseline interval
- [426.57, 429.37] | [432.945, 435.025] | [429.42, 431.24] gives -0.06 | 21.6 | 21.2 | 17.7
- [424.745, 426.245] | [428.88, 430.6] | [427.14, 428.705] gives -0.02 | 21.4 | 21.7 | 21.3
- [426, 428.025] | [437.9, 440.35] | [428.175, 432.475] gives 0.03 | 21.8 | 21.2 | 21.4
